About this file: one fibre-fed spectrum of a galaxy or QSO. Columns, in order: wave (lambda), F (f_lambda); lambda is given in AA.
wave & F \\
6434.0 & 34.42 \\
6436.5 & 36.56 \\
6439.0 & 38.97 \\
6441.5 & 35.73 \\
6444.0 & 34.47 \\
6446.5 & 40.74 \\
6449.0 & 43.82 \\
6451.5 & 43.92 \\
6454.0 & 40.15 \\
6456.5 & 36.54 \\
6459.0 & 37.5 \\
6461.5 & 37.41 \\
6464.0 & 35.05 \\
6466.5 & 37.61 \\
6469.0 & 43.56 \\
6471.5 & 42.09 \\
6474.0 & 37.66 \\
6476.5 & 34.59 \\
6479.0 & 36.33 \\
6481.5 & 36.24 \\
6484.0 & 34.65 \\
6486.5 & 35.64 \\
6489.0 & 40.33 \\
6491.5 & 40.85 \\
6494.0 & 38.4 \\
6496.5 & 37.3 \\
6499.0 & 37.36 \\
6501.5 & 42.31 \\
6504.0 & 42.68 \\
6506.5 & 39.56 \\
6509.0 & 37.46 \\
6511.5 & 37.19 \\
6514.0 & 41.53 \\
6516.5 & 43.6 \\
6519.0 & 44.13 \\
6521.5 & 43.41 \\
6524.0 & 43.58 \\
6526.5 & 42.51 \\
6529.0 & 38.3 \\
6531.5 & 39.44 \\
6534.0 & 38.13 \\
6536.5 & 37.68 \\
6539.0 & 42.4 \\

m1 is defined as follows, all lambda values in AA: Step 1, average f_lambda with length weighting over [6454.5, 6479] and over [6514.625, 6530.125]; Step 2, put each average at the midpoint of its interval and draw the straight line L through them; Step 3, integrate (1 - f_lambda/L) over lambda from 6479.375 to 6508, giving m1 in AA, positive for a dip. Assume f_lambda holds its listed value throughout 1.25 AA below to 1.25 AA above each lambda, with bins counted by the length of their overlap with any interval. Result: 1.2 AA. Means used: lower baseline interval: 38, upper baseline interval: 42.6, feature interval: 38.6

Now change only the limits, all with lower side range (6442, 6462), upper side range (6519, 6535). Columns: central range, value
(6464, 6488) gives 1.4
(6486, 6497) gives 0.4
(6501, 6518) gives 0.1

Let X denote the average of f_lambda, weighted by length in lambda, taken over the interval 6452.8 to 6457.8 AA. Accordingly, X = 38.3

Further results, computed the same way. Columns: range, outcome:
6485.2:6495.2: 38.8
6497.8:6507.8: 40.5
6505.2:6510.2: 38.6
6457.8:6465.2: 36.7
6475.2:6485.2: 35.5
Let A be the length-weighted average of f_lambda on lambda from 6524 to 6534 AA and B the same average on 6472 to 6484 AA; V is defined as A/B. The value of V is 1.11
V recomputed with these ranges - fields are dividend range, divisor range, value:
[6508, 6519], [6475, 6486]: 1.14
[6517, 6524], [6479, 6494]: 1.17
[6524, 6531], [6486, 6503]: 1.05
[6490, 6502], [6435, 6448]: 1.05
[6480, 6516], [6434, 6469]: 1.01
